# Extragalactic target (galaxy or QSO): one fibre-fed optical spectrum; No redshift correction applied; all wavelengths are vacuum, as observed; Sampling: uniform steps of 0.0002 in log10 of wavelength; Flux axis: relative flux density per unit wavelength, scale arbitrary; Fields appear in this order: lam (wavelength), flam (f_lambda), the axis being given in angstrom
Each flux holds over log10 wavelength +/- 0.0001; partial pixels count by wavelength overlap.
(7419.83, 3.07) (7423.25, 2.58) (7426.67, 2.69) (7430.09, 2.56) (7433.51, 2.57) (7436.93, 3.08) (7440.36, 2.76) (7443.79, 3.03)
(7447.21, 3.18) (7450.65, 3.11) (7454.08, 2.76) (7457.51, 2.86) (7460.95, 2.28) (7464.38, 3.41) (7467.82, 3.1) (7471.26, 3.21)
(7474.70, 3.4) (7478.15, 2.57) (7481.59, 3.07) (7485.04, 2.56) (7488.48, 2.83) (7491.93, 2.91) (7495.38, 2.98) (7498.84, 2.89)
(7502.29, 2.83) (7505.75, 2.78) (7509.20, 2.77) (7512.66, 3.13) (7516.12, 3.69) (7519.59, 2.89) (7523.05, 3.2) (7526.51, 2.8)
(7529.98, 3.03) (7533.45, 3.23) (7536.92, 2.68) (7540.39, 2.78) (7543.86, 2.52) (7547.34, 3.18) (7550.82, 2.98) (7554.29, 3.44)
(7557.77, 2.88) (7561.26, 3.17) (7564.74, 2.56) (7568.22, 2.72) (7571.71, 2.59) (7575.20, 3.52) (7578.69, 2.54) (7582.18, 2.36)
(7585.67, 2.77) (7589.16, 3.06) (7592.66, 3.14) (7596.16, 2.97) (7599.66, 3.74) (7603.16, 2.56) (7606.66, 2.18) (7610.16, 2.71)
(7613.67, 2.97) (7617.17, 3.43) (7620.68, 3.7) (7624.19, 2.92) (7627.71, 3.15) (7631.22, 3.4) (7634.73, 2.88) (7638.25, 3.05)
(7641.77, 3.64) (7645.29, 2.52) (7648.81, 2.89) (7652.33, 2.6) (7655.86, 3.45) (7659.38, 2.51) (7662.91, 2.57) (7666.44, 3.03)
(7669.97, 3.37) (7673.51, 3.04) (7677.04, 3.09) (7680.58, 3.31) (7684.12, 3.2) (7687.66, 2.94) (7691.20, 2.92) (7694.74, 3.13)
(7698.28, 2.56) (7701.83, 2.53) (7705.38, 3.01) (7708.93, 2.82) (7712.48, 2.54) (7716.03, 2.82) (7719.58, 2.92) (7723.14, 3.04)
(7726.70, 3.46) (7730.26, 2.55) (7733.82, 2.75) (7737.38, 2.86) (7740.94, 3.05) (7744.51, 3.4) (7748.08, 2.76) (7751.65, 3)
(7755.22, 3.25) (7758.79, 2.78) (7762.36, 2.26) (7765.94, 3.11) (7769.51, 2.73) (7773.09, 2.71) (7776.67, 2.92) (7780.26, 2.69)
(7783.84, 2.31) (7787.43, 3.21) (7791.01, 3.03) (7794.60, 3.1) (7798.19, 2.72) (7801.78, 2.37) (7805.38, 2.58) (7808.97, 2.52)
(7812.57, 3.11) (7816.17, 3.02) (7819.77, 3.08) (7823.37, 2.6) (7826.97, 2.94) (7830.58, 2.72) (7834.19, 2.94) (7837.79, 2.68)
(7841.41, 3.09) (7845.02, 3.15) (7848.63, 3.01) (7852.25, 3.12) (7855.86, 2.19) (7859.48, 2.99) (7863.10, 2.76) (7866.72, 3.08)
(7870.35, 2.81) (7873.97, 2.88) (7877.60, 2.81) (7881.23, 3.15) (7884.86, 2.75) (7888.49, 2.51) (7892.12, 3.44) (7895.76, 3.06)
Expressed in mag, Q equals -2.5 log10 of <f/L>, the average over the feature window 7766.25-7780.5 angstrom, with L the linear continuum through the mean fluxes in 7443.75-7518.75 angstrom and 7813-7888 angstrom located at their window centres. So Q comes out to 0.04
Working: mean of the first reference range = 2.97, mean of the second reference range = 2.89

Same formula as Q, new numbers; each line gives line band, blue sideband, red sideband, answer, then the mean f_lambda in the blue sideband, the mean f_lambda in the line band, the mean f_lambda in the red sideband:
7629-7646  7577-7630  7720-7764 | -0.07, 2.95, 3.14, 2.93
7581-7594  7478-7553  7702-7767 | 0.03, 2.93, 2.84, 2.9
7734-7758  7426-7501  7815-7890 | -0.05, 2.9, 3.02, 2.87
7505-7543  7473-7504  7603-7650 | -0.03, 2.89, 2.99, 3.02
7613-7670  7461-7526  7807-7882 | -0.04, 2.99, 3.06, 2.88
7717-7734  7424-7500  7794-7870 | -0.04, 2.9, 2.96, 2.84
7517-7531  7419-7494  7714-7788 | -0.05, 2.89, 3.02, 2.88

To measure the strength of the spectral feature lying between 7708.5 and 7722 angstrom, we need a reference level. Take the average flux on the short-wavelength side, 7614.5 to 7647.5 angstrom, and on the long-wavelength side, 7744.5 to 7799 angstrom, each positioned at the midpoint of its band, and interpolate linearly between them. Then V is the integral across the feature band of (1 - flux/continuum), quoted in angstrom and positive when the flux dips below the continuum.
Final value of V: 0.9 angstrom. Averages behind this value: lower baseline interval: 3.18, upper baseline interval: 2.86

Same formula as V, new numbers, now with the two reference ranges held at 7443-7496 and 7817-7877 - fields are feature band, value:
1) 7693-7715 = 1.1 angstrom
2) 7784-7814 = 0.9 angstrom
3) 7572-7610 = 0.8 angstrom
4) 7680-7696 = -1.0 angstrom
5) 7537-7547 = 0.7 angstrom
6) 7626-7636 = -0.8 angstrom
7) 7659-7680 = -0.5 angstrom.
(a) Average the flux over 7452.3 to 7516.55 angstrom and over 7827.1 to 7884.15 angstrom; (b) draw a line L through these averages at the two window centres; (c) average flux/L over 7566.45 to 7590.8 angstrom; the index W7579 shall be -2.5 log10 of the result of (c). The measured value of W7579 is 0.05 mag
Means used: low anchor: 2.93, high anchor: 2.89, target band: 2.79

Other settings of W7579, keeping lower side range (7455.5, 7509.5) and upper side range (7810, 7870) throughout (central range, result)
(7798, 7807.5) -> 0.15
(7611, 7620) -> -0.11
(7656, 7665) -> 0.07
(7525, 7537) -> -0.02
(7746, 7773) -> 0.02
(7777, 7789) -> 0.06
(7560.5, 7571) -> 0.05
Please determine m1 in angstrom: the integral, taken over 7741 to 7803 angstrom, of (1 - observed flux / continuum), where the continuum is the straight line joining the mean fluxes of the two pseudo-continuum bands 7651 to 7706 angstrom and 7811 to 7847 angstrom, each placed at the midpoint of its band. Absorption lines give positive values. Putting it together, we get 1.83 angstrom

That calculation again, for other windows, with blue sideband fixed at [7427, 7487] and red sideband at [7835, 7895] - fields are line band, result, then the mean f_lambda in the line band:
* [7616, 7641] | -2.8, 3.23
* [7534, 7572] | 0.3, 2.89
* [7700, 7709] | 0.4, 2.78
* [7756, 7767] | 0.6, 2.74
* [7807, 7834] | 0.4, 2.86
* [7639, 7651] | -0.4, 3.01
